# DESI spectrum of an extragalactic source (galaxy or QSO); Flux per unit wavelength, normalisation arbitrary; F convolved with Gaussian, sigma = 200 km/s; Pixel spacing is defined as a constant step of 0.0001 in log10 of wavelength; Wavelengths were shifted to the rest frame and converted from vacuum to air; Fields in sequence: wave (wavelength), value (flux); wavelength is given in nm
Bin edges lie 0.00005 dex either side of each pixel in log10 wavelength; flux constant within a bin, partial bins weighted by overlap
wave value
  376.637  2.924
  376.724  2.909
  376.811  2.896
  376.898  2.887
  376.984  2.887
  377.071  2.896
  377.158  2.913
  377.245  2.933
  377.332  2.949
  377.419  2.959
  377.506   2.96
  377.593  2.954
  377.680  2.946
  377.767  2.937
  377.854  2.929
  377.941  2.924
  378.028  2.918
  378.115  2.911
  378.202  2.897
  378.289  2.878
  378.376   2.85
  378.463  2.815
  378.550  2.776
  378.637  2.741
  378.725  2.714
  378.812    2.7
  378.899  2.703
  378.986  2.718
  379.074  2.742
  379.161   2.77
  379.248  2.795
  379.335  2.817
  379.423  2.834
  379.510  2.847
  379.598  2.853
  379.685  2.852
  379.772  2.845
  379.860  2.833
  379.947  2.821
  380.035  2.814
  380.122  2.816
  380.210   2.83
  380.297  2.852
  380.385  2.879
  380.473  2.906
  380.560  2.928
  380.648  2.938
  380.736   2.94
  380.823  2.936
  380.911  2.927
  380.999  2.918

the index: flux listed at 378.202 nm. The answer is 2.897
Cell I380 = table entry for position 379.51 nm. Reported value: 2.847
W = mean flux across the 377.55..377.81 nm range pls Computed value 2.94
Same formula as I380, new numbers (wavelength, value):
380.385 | 2.879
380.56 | 2.928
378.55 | 2.776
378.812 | 2.7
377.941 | 2.924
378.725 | 2.714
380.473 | 2.906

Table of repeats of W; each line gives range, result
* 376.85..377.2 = 2.9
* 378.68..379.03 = 2.71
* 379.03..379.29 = 2.77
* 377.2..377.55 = 2.95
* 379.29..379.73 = 2.84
